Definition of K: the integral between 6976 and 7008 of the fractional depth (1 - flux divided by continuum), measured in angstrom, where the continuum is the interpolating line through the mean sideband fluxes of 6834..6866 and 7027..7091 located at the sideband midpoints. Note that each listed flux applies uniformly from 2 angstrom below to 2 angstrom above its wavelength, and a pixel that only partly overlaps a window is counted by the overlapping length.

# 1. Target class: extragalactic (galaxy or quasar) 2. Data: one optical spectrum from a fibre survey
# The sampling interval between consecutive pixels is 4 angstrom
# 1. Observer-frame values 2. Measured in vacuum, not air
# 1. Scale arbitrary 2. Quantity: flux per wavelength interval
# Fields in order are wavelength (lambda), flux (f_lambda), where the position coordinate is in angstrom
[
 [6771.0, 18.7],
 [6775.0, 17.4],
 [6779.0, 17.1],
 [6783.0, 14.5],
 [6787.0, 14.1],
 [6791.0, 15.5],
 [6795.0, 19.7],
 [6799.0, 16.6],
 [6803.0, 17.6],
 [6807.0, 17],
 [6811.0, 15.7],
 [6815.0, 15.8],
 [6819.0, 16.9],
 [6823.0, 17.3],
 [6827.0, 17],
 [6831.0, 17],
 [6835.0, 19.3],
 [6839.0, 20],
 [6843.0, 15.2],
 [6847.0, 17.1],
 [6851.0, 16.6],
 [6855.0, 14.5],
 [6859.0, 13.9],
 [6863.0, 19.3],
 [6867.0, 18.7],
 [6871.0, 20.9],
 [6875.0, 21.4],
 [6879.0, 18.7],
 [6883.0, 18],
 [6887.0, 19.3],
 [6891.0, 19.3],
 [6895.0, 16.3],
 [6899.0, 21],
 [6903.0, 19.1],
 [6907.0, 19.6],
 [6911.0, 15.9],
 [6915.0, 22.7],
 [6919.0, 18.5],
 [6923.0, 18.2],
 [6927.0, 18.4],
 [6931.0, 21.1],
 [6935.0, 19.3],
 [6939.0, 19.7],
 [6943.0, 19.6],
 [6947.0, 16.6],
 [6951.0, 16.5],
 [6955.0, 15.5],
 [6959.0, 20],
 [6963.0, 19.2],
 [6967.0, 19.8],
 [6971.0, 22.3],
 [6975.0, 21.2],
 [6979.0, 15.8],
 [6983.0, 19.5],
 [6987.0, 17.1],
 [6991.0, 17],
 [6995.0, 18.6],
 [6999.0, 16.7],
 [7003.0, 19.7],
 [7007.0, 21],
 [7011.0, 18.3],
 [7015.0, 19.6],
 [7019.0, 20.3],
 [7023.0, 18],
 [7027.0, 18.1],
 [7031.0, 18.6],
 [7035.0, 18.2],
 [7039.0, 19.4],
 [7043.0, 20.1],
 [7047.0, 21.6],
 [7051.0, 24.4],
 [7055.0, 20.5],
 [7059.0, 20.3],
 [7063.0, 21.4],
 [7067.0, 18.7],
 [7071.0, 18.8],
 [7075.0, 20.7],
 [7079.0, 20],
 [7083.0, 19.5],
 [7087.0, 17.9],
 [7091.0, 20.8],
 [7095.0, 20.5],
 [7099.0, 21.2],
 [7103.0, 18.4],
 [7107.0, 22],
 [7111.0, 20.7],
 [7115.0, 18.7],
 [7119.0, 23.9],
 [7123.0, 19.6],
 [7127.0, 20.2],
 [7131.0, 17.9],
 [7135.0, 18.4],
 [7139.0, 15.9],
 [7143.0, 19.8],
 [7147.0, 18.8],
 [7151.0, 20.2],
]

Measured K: 1.4 angstrom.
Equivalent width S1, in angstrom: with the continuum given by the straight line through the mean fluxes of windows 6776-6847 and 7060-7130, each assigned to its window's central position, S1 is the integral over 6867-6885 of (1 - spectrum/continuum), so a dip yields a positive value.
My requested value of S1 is -2.1 angstrom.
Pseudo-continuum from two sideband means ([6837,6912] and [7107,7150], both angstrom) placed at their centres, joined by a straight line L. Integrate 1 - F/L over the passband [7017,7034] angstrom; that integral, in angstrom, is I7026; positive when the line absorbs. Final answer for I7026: 0.2 angstrom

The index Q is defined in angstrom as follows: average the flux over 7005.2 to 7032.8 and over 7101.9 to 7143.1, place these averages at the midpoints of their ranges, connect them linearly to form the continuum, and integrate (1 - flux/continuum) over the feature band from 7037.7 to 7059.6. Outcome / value -2.2 angstrom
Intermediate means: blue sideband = 19.1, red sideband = 19.6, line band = 21.2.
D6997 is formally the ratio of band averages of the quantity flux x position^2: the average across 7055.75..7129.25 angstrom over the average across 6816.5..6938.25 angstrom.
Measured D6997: 1.17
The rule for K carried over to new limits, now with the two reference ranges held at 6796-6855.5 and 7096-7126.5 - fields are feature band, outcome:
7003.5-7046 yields 0.6 angstrom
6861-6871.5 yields -1.2 angstrom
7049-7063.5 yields -1.3 angstrom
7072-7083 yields 0.1 angstrom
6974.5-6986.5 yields 0.4 angstrom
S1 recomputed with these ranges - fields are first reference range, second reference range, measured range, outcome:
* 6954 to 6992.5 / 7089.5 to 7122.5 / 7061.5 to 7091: 1.0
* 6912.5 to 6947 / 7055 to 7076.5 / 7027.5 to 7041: 0.8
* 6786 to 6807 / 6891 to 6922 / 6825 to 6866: 1.8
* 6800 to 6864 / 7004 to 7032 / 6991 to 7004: 0.6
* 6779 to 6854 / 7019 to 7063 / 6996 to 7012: 0.4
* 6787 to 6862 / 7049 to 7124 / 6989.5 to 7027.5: 1.1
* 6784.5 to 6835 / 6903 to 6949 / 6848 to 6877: -0.1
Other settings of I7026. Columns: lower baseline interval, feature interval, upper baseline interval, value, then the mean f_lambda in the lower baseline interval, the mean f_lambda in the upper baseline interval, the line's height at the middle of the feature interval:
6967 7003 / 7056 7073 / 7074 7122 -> -0.01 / 18.7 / 20.3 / 19.8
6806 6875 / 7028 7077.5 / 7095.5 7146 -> -2.68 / 17.3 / 19.7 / 19.1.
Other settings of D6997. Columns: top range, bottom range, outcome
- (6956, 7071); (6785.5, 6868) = 1.21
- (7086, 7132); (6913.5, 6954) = 1.12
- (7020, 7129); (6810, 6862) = 1.29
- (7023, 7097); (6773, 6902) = 1.21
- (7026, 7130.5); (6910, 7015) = 1.11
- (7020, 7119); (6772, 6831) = 1.30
